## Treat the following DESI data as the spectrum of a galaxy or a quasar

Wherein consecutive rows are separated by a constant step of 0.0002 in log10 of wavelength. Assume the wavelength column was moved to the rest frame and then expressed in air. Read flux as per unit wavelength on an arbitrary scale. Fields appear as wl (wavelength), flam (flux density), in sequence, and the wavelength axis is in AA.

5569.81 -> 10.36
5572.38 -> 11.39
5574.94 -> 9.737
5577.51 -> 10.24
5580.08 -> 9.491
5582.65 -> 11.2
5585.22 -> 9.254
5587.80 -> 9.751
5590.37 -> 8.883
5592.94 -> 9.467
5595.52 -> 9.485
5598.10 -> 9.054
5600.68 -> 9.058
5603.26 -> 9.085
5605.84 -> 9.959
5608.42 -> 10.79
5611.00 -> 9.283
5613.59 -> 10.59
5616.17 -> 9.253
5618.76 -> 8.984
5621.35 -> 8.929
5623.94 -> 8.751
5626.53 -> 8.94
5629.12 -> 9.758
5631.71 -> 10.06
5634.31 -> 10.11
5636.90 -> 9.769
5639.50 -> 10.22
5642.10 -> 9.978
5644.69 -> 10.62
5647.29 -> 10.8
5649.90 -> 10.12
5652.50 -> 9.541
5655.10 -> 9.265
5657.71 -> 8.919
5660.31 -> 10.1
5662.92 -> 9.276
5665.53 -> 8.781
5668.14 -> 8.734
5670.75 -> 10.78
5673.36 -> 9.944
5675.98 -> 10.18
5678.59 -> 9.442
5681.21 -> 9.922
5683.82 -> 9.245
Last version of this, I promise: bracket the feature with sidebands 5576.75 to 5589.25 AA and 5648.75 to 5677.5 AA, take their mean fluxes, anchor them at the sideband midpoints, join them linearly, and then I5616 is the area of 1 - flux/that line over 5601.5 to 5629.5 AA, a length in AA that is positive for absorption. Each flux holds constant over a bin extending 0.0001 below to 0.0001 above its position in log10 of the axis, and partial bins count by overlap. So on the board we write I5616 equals 1.0 AA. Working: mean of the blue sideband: 9.96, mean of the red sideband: 9.6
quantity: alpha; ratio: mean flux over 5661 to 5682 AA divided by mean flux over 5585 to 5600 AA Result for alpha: 1.04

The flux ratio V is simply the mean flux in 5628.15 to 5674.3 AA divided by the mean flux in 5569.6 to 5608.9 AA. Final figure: 1.00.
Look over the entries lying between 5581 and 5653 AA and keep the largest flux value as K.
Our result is 11.2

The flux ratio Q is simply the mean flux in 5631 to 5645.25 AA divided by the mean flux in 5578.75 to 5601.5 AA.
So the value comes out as 1.06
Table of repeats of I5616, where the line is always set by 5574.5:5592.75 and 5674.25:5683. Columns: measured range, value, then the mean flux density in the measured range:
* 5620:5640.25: 0.52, 9.55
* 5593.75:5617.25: 0.40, 9.62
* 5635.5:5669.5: 0.36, 9.7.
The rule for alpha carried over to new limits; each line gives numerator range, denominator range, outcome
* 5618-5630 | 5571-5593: 0.91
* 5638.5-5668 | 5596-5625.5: 1.03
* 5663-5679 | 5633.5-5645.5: 0.95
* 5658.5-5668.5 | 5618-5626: 1.04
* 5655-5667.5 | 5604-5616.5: 0.92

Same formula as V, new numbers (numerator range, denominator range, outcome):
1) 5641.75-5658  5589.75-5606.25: 1.07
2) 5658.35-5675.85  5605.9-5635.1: 1.00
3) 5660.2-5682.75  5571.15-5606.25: 0.99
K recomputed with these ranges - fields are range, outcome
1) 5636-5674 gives 10.8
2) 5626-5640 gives 10.22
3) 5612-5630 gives 10.59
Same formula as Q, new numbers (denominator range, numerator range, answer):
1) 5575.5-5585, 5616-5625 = 0.88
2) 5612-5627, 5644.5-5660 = 1.06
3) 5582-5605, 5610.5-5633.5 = 1.00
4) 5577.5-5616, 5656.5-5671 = 0.97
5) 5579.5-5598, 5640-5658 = 1.04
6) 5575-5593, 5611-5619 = 0.99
